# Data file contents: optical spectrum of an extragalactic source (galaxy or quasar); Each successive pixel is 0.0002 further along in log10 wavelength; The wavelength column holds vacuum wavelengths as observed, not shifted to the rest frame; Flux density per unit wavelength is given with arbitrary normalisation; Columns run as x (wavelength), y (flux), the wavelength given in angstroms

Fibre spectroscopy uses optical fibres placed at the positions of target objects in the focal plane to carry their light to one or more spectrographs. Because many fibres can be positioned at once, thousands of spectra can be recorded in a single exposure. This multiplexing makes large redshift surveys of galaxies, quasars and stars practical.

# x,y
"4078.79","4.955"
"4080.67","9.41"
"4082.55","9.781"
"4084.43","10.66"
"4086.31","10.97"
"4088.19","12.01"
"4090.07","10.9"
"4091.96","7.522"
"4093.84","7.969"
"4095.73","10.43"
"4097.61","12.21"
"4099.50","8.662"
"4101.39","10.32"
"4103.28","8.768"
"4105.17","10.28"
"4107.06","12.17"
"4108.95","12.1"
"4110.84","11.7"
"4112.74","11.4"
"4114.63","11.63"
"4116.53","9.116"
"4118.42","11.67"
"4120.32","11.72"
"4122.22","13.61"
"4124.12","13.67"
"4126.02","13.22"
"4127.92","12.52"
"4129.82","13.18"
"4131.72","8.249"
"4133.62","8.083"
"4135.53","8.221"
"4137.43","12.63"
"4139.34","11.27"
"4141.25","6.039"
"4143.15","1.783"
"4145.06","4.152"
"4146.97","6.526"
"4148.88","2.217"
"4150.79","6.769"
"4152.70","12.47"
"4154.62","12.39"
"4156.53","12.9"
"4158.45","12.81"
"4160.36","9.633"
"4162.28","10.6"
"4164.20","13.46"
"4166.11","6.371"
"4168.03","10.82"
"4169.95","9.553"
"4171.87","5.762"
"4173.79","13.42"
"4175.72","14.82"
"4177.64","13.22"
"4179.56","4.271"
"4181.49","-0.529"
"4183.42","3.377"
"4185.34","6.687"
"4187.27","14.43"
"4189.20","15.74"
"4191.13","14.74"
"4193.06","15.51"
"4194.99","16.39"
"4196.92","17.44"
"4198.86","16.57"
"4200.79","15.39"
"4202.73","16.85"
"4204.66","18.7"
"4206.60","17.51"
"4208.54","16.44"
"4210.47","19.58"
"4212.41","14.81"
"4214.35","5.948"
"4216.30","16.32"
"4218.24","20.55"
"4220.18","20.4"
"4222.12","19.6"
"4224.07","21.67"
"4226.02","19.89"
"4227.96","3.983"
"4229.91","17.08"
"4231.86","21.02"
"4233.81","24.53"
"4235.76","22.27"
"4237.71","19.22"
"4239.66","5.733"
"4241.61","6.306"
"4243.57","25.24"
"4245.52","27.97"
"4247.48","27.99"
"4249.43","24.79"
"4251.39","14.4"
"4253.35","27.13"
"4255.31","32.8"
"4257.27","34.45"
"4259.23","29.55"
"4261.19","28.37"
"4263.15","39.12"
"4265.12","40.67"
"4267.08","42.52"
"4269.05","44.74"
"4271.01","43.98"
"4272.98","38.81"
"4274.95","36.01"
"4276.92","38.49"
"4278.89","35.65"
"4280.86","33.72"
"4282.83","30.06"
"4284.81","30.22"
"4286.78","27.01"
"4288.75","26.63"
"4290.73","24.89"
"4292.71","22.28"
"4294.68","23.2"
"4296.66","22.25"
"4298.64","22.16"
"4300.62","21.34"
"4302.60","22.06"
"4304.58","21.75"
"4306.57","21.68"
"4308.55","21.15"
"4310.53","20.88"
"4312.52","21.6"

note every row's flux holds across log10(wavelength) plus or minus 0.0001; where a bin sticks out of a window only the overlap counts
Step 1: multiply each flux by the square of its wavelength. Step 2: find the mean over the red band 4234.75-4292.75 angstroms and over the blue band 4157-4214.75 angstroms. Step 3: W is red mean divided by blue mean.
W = 2.46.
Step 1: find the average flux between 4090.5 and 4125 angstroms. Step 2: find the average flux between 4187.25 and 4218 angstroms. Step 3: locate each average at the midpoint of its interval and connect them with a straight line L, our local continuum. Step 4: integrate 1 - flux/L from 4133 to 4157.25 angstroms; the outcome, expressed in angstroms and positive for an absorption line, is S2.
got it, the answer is 9.0 angstroms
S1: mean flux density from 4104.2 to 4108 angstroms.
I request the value 11.2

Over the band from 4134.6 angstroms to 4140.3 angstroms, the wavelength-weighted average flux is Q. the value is 10.7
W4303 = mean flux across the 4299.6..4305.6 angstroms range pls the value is 21.7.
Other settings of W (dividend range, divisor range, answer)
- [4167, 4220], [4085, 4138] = 1.27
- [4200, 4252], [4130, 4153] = 2.53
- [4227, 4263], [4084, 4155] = 2.38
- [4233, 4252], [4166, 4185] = 2.53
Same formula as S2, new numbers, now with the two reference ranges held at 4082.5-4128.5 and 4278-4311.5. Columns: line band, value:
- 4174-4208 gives 8.7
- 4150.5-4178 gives 7.7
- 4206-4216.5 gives 2.2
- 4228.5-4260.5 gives -1.3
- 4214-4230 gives 2.6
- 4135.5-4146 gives 4.9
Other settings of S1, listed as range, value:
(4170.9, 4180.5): 10.3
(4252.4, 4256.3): 30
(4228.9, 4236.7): 21.1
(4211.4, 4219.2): 14.4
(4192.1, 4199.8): 16.5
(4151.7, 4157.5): 12.5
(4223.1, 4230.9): 15.7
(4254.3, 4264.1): 32.8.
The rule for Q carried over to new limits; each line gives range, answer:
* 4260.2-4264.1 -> 33.7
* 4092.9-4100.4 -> 9.83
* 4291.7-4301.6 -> 22.3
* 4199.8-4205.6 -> 17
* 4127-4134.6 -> 10.5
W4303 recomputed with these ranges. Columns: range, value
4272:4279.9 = 37.2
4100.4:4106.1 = 9.78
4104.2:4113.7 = 11.5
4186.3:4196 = 15.4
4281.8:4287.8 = 29.1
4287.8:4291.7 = 25.7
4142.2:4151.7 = 4.28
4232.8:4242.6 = 15.6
